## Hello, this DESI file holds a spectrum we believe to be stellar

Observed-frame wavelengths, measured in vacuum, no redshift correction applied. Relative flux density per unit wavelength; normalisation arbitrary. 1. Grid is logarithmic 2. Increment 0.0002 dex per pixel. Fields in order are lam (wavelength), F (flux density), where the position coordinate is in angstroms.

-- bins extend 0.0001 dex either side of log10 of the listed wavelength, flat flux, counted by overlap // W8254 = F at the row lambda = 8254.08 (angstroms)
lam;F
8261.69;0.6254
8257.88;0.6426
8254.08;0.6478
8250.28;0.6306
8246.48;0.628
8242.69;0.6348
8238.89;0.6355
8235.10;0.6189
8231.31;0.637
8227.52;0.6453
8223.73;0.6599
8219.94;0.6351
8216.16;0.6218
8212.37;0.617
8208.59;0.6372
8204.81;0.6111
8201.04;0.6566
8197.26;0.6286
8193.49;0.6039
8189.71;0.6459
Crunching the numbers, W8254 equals 0.6478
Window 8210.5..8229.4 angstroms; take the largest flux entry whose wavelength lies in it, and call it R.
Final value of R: 0.6599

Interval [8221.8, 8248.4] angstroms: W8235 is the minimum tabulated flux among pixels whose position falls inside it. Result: 0.6189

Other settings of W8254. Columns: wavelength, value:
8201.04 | 0.6566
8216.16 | 0.6218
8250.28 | 0.6306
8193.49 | 0.6039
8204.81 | 0.6111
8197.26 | 0.6286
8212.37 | 0.617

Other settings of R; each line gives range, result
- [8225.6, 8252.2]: 0.6453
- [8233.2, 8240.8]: 0.6355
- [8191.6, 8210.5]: 0.6566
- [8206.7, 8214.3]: 0.6372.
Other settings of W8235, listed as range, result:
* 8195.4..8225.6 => 0.6111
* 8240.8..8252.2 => 0.628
